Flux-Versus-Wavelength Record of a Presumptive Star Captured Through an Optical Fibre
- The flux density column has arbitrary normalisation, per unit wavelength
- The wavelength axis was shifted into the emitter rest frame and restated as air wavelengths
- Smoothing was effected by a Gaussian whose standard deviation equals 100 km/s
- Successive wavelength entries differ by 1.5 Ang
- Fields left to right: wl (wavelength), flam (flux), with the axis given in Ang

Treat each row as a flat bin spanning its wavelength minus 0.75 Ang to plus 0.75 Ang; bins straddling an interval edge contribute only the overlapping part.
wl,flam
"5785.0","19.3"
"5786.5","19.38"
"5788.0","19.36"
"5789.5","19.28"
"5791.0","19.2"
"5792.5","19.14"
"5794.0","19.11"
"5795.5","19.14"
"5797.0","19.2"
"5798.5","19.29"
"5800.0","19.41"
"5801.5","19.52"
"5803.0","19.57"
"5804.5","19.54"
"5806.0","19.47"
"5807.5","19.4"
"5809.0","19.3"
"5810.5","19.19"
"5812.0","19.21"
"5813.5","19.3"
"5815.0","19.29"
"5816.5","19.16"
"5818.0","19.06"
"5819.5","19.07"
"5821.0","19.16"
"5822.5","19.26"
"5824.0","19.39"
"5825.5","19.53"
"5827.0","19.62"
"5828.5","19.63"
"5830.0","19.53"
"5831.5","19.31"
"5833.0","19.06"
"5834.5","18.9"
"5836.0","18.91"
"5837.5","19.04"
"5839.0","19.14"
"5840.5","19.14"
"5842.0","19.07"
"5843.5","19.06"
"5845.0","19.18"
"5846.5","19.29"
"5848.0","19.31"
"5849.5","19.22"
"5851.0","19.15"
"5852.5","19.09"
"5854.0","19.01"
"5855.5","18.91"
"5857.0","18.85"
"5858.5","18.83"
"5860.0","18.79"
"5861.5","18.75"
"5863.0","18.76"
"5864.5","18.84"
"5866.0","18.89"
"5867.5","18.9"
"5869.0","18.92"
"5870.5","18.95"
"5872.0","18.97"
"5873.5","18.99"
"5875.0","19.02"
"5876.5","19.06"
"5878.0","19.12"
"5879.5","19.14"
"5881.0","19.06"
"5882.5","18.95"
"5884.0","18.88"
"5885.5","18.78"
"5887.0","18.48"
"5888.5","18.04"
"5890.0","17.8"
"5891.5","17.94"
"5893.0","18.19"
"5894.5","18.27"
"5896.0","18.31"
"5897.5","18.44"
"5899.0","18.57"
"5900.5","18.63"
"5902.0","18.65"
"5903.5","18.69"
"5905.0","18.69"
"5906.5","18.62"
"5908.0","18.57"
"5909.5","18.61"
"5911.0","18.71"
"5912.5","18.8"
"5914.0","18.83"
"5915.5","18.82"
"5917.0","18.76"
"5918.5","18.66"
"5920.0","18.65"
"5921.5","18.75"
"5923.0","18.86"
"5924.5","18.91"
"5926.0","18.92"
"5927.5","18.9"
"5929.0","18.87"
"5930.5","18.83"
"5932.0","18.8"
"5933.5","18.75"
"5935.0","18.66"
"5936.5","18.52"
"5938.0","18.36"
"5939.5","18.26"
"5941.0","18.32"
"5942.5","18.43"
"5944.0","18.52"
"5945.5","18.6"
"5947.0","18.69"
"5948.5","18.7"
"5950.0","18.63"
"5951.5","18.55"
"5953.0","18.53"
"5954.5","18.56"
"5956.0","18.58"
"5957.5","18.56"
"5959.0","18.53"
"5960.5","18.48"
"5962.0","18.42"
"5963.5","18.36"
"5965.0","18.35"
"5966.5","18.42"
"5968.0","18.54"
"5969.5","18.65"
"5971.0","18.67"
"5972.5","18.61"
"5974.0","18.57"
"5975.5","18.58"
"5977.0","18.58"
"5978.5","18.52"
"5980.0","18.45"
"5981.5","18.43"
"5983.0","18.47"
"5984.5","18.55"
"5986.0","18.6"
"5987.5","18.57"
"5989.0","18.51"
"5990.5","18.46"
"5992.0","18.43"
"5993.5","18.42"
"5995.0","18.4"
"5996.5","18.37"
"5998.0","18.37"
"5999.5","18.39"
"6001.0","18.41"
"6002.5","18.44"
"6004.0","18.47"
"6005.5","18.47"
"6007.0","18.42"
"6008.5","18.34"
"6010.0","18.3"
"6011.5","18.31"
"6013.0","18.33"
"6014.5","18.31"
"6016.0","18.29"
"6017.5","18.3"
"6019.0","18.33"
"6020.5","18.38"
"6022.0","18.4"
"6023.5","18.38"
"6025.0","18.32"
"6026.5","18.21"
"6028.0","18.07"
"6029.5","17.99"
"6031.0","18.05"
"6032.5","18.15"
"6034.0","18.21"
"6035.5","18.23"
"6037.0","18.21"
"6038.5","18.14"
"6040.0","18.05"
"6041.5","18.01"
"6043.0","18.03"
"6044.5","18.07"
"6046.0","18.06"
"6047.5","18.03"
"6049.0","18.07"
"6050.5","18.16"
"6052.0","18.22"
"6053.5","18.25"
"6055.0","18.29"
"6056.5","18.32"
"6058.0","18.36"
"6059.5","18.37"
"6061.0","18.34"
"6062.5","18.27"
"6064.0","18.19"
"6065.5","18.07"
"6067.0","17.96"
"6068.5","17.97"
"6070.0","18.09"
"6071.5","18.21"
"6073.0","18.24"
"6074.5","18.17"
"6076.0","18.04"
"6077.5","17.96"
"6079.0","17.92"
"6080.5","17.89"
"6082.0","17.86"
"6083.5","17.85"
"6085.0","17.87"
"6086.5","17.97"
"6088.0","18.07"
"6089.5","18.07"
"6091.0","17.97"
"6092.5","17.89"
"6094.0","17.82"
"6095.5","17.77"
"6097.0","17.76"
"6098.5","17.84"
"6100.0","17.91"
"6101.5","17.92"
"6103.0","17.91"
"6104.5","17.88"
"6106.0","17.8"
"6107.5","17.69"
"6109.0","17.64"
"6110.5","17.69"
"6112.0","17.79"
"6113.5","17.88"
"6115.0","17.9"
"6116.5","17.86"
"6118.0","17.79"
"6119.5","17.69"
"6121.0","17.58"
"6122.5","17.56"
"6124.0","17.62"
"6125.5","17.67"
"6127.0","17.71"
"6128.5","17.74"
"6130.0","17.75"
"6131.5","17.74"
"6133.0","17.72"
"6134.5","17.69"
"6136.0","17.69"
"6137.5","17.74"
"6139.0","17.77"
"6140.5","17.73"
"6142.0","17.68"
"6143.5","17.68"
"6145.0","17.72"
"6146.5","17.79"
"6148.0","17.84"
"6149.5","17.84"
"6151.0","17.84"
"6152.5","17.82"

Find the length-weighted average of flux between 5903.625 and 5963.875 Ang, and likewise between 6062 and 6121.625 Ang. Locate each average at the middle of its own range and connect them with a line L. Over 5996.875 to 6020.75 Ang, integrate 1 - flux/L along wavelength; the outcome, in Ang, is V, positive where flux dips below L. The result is -0.1 Ang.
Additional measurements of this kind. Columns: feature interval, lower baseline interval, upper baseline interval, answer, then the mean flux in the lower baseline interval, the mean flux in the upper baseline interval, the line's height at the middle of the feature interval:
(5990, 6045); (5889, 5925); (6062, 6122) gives -0.3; 18.6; 17.9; 18.2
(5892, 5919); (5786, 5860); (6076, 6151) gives 0.3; 19.2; 17.8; 18.8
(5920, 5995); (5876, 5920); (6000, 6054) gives -0.5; 18.6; 18.2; 18.4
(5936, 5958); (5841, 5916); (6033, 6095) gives 0.0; 18.8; 18.1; 18.5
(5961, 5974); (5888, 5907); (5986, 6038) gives -0.1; 18.4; 18.3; 18.3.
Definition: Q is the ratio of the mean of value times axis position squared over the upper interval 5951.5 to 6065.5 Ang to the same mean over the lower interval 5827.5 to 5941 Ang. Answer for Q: 1.0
